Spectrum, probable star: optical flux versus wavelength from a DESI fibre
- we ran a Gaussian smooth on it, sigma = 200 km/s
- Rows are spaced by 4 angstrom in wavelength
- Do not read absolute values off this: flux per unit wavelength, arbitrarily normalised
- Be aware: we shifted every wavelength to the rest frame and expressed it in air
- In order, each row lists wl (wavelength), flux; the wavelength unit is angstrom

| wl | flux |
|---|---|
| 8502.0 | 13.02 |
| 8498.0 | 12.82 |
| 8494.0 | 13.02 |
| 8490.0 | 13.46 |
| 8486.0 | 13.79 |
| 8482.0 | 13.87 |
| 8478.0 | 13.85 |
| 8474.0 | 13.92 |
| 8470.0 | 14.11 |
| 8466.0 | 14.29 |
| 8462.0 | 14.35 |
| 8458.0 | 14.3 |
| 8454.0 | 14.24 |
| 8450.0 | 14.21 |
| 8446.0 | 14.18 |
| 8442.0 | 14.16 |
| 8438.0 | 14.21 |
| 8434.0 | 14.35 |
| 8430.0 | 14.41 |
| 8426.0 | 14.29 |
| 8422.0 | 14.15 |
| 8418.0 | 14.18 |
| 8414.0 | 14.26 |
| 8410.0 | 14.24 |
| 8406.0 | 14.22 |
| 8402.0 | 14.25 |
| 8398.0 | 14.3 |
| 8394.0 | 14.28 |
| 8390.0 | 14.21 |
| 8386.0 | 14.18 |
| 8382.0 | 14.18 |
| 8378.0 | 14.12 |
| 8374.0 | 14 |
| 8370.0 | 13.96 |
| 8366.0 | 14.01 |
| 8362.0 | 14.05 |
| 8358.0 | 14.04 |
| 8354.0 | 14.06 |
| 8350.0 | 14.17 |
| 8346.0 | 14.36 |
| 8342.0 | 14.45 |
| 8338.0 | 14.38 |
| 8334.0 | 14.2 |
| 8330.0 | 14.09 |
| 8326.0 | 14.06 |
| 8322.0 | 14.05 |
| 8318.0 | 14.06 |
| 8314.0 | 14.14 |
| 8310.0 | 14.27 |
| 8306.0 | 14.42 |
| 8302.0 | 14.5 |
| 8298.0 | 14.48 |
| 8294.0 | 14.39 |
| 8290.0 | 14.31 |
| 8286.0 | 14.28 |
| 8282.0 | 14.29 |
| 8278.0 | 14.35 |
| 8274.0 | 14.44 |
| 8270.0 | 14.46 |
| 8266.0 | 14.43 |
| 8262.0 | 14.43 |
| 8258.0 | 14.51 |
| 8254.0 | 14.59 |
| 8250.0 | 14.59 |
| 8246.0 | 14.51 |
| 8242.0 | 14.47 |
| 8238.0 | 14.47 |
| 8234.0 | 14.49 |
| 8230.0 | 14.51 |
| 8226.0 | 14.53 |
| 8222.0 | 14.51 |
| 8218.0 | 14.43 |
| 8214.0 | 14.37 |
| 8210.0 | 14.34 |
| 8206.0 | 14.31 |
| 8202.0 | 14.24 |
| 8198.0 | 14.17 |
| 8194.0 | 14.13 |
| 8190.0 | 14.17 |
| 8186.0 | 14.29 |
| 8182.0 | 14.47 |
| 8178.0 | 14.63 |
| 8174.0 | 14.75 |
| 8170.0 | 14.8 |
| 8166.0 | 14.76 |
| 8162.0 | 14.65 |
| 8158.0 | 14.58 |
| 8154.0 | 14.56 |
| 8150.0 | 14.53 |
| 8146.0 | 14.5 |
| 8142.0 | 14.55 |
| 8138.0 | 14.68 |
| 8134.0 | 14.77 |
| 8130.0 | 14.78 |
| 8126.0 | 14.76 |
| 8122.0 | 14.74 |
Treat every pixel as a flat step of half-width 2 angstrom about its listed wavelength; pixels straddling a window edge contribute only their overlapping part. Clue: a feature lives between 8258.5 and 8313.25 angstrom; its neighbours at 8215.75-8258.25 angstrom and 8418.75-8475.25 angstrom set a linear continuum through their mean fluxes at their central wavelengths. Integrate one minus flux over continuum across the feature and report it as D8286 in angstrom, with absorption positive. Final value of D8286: 0.22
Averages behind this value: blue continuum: 14.5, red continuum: 14.2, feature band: 14.4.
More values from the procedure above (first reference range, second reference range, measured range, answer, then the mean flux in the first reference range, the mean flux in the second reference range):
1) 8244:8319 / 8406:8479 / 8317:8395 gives 0.9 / 14.4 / 14.2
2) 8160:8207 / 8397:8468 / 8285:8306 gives -0.1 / 14.5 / 14.3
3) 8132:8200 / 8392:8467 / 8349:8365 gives 0.3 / 14.5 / 14.3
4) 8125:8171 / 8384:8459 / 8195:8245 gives 0.5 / 14.7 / 14.2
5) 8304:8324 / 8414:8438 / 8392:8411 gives 0.0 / 14.2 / 14.3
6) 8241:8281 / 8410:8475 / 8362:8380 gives 0.4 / 14.5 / 14.2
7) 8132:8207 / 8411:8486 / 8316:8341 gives 0.3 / 14.5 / 14.2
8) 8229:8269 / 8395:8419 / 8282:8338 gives 0.6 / 14.5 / 14.2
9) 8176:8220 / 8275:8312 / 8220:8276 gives -0.6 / 14.3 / 14.4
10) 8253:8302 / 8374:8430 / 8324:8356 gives 0.2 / 14.4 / 14.2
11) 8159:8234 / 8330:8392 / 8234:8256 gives -0.2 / 14.5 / 14.2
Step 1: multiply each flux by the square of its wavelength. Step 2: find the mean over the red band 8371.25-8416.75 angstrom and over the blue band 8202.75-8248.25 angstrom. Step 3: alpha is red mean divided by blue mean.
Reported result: 1.02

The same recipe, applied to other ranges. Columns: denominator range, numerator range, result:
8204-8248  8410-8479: 1.04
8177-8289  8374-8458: 1.03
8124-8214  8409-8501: 1.03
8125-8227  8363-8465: 1.04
